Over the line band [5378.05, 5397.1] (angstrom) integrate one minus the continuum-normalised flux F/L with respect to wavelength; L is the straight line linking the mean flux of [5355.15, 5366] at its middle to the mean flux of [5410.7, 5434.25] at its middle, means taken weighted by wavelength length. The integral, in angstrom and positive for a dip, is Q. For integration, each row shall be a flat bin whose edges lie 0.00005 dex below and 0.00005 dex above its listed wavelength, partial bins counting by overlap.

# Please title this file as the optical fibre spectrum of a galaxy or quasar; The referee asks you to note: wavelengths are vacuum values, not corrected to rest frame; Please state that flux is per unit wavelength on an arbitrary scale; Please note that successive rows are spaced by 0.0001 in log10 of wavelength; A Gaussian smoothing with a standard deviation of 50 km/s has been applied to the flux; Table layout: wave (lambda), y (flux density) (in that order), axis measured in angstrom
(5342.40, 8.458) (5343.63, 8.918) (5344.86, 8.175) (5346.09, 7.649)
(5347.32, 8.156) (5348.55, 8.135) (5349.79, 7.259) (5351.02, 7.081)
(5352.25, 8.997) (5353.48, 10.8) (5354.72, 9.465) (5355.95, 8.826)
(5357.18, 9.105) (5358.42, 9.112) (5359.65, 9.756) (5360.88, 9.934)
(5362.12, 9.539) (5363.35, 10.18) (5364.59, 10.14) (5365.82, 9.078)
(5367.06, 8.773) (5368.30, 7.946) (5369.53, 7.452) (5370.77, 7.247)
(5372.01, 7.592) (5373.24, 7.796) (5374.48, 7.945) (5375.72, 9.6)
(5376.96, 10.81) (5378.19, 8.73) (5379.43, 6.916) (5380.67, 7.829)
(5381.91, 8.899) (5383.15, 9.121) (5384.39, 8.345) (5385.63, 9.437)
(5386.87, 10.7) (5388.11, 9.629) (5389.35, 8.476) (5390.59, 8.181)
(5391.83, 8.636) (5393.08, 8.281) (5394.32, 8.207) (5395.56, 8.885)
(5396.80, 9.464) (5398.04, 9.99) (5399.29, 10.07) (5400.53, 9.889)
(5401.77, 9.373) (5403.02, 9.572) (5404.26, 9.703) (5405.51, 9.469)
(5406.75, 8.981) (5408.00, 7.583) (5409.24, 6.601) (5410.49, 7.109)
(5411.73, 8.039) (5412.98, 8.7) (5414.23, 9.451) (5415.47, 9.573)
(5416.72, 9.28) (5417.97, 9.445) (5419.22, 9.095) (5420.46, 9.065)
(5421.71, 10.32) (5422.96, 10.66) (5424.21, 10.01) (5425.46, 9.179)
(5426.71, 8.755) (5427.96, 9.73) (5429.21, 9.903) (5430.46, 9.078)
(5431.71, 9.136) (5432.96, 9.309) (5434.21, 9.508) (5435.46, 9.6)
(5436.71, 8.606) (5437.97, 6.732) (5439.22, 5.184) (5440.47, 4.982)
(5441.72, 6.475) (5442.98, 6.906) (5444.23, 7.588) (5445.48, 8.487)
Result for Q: 1.5 angstrom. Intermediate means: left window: 9.54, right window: 9.34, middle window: 8.72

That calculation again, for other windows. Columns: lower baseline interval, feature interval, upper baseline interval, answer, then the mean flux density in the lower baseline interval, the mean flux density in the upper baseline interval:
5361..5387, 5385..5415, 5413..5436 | 0.6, 8.75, 9.48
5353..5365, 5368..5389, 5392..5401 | 1.8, 9.66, 9.21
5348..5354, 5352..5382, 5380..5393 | -1.0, 8.42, 8.89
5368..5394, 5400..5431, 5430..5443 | -4.1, 8.56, 7.8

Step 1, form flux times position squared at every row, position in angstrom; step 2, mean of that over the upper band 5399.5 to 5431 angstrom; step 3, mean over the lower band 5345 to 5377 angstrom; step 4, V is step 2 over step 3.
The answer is 1.07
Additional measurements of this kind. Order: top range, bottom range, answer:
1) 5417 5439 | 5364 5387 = 1.09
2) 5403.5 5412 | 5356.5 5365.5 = 0.87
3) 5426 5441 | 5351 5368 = 0.92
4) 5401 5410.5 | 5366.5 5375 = 1.12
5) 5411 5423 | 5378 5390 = 1.07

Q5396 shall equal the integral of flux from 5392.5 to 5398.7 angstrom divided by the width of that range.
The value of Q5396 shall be 8.98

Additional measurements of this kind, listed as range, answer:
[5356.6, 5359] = 9.08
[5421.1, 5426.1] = 10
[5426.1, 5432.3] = 9.32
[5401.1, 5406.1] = 9.53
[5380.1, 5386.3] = 8.75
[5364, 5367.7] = 9.31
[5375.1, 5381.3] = 8.78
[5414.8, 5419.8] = 9.35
